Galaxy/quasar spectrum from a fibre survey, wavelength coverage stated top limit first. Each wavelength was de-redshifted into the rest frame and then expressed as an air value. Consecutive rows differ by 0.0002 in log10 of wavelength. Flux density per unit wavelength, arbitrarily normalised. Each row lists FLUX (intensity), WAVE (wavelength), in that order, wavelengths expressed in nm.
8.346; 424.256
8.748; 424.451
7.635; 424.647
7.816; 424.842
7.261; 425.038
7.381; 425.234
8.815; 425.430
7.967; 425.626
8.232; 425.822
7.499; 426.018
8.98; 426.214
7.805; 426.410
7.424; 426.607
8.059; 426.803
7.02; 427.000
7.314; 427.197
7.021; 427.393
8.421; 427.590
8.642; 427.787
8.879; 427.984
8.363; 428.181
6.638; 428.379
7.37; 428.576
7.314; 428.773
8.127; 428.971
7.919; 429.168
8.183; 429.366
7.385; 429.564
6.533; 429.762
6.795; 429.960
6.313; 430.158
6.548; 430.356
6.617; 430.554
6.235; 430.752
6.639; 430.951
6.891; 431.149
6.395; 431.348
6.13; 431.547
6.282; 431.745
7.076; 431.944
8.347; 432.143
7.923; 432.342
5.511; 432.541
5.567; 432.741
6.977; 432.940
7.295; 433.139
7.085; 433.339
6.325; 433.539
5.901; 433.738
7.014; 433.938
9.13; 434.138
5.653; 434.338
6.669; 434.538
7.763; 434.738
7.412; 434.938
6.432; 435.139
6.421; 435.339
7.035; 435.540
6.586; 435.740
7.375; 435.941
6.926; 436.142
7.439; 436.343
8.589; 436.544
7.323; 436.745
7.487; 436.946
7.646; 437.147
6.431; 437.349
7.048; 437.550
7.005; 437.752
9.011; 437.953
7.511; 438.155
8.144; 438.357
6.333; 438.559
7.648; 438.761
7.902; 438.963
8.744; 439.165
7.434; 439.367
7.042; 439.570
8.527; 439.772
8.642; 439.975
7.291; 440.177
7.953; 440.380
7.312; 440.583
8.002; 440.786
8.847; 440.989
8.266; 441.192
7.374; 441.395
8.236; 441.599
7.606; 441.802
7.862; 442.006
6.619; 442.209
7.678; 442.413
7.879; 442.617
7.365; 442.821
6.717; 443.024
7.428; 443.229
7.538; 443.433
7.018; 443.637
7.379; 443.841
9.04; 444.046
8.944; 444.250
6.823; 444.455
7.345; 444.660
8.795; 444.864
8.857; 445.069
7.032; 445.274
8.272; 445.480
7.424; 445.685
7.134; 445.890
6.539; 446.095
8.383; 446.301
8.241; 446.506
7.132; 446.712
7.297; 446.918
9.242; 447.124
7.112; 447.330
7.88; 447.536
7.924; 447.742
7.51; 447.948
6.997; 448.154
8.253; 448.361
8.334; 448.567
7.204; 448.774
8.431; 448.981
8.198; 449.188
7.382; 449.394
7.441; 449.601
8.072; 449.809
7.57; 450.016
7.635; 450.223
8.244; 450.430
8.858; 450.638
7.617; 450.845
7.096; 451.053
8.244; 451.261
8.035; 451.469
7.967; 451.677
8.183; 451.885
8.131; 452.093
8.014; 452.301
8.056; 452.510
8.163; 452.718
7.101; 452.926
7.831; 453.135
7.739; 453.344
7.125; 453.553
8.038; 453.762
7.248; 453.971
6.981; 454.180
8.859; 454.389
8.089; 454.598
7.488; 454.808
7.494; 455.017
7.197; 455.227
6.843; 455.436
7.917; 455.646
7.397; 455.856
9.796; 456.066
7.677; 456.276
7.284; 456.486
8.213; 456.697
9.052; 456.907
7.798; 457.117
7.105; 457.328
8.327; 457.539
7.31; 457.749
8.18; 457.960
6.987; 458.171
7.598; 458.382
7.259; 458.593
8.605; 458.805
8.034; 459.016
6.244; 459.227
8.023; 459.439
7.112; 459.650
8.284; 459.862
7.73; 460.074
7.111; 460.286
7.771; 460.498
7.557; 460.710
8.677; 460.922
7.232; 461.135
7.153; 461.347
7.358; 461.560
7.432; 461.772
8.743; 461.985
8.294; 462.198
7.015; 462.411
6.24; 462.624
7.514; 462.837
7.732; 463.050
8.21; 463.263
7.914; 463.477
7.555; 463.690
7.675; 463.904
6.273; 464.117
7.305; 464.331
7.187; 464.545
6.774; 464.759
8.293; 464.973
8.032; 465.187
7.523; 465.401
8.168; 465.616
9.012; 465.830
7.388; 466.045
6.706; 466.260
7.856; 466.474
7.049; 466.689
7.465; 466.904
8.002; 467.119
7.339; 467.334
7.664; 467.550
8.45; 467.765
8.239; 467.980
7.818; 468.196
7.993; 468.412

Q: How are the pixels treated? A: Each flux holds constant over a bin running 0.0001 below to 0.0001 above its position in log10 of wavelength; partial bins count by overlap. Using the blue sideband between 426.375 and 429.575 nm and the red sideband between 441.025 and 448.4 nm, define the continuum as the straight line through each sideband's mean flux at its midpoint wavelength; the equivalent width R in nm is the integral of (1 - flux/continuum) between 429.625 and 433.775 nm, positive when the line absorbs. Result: 0.59 nm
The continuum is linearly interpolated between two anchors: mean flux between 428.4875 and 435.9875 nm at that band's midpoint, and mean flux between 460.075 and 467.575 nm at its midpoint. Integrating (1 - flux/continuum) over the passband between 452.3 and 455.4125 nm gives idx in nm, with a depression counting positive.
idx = -0.123 nm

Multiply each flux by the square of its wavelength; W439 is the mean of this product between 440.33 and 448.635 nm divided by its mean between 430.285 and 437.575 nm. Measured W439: 1.17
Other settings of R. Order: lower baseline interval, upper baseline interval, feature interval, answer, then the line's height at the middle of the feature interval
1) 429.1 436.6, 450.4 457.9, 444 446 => -0.13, 7.45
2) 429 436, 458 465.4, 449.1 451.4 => -0.18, 7.29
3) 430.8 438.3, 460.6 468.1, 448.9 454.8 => -0.38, 7.38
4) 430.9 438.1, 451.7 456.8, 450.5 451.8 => -0.05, 7.67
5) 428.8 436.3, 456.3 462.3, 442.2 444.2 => -0.08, 7.24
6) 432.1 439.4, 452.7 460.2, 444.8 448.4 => -0.14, 7.48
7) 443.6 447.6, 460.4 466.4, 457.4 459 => -0.02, 7.66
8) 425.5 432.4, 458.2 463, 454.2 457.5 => -0.14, 7.56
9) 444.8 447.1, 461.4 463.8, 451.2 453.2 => -0.07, 7.71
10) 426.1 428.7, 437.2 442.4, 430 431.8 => 0.31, 7.8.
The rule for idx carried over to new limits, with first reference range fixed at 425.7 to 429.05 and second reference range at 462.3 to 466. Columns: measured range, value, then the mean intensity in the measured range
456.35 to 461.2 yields -0.08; 7.72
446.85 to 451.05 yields -0.10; 7.85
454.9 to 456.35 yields -0.03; 7.76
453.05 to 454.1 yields 0.01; 7.57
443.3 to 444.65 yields -0.01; 7.75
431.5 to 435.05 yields 0.40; 6.9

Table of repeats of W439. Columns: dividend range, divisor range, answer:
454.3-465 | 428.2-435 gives 1.25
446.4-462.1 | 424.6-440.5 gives 1.17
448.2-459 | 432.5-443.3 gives 1.14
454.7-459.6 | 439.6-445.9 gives 1.06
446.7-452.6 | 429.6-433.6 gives 1.28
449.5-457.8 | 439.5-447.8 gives 1.06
